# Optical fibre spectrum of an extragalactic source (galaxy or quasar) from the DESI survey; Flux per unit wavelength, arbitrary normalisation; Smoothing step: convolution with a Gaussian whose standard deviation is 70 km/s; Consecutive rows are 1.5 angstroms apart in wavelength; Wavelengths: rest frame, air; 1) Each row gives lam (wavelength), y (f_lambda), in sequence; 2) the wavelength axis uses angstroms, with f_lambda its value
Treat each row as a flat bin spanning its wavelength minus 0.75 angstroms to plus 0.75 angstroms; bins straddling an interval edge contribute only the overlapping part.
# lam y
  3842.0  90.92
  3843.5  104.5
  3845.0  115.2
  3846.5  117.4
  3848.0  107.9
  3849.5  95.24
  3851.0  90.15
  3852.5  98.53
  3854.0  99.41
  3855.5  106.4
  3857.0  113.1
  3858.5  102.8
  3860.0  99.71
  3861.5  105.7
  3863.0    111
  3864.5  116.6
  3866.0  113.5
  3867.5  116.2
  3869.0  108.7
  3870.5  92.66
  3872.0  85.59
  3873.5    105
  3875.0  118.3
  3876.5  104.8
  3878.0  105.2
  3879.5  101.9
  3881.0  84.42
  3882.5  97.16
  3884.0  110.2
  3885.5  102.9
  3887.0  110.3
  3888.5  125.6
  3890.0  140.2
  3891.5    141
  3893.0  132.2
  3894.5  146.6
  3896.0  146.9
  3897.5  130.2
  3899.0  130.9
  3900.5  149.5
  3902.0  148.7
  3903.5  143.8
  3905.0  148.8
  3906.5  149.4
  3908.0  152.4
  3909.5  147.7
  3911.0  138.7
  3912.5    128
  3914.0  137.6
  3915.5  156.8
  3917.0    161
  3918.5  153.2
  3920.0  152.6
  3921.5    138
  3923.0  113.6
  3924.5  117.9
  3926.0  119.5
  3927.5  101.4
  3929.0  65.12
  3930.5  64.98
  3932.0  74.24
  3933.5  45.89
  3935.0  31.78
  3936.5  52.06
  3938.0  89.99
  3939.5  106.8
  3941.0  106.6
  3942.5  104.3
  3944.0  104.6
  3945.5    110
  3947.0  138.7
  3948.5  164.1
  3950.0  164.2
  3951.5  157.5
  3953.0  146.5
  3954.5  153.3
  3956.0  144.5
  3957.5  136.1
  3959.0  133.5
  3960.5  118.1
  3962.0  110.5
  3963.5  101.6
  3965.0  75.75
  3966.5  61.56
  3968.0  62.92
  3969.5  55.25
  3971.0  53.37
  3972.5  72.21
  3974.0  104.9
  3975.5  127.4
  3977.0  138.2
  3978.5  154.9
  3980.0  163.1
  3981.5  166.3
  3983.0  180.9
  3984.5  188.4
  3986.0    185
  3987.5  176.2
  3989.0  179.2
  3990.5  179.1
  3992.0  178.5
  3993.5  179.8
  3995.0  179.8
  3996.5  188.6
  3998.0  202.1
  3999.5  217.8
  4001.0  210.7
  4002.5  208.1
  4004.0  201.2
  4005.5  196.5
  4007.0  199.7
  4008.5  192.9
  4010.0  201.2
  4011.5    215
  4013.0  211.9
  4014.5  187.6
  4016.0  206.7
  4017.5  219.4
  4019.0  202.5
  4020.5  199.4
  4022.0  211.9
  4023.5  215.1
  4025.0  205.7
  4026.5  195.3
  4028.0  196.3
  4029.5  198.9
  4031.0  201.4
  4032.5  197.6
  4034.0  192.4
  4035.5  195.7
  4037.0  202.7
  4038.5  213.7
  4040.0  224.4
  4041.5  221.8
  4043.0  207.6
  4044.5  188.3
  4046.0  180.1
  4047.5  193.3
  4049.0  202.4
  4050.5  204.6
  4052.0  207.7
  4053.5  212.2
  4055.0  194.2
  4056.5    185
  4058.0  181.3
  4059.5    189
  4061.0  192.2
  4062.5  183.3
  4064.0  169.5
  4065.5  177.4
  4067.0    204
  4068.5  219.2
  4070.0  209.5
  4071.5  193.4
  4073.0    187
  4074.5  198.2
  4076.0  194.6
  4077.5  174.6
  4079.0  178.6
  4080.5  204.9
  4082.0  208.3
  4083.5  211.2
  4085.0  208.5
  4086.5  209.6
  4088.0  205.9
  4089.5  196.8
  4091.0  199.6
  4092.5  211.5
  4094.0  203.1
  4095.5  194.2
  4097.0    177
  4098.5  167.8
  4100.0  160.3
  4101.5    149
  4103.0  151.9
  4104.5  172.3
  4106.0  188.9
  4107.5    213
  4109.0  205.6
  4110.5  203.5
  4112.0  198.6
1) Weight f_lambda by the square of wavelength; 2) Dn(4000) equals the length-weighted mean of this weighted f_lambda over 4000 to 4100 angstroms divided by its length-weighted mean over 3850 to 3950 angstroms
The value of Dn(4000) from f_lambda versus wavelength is 1.9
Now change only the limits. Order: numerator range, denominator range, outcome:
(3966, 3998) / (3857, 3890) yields 1.43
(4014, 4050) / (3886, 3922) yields 1.52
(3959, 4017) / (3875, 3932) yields 1.32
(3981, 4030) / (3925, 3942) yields 2.58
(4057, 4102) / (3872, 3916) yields 1.65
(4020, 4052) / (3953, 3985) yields 1.75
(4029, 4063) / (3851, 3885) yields 2.09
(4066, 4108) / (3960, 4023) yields 1.23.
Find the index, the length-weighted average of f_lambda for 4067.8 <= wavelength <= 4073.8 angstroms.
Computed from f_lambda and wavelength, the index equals 202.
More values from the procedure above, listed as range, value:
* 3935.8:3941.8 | 89.3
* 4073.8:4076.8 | 196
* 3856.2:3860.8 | 105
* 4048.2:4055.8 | 204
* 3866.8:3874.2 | 102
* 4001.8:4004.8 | 204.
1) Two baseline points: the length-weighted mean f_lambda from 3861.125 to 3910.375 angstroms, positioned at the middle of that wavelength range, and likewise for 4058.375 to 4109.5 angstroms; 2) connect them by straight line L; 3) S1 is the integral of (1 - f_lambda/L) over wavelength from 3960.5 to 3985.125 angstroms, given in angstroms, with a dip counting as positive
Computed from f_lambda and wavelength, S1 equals 6.4 angstroms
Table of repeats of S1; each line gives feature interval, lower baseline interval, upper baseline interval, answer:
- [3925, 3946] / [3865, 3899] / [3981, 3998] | 9.1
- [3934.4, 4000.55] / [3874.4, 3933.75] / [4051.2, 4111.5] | 7.2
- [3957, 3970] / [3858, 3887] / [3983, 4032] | 5.6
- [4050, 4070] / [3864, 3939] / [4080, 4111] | -1.8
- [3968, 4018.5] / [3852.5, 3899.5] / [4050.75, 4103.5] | -3.7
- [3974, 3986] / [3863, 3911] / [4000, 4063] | 1.1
